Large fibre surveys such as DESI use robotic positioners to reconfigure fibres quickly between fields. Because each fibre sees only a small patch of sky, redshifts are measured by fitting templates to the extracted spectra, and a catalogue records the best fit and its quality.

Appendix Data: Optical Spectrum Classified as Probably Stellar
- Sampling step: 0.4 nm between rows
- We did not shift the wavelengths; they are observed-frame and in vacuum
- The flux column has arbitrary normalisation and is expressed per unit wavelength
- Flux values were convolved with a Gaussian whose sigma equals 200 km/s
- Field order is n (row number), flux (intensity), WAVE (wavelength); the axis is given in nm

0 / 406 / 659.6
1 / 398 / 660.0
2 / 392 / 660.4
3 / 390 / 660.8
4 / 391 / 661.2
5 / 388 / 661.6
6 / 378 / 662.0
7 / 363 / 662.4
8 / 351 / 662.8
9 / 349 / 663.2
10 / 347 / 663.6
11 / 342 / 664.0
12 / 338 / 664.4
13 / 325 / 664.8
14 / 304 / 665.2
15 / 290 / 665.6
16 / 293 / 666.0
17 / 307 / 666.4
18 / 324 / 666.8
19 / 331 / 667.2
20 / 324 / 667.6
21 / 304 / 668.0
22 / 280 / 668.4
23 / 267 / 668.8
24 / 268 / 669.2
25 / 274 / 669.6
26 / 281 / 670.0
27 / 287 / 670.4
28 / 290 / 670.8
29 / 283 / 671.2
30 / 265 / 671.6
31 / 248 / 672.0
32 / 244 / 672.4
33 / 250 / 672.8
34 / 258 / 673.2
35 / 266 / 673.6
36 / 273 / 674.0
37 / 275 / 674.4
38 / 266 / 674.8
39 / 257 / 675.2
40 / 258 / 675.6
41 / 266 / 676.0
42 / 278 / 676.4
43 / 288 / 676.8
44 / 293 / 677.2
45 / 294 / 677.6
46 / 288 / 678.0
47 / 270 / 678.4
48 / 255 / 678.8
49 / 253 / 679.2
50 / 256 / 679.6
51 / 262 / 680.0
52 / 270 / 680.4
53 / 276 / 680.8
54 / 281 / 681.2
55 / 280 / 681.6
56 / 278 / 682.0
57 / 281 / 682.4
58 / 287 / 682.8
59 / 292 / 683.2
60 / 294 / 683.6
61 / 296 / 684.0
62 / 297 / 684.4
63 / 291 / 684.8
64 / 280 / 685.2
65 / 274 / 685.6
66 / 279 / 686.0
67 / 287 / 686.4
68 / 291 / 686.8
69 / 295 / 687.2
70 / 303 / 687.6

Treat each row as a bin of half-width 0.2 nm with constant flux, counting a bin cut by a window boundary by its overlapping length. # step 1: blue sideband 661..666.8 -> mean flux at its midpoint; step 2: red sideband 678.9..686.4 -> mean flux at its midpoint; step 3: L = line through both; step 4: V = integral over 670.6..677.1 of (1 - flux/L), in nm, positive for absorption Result 0.86 nm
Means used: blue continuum 340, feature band 267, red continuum 279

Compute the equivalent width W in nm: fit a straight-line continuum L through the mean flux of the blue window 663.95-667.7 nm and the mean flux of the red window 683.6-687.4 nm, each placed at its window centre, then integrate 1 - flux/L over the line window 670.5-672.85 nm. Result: 0.328 nm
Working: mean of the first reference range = 317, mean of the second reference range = 288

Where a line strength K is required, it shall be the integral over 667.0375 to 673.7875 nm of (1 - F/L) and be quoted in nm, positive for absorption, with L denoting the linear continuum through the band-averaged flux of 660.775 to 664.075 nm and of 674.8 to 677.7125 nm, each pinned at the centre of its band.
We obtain 0.79 nm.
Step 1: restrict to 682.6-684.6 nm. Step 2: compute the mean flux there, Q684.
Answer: 293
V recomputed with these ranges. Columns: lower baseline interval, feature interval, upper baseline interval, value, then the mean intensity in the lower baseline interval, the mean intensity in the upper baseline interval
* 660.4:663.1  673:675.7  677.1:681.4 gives 0.33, 377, 272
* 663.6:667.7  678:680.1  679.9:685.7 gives 0.21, 319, 283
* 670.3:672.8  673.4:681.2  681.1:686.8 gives 0.14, 267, 286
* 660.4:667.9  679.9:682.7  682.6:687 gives 0.20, 342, 288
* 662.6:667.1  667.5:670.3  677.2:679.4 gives 0.23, 325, 274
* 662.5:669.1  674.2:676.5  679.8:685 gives 0.24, 317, 283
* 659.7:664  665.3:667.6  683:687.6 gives 0.30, 374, 289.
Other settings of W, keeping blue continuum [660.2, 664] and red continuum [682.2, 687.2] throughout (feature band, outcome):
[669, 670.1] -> 0.223 nm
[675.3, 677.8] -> 0.306 nm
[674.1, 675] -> 0.150 nm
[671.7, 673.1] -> 0.351 nm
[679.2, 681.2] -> 0.249 nm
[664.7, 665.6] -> 0.129 nm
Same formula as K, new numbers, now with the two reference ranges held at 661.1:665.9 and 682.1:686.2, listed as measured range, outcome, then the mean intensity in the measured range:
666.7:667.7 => 0.02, 327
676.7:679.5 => 0.26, 276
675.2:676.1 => 0.15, 260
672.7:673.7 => 0.19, 258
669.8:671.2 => 0.17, 286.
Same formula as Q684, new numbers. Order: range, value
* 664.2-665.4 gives 322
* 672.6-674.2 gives 262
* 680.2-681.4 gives 276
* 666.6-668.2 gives 321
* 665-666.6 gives 299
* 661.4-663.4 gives 366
